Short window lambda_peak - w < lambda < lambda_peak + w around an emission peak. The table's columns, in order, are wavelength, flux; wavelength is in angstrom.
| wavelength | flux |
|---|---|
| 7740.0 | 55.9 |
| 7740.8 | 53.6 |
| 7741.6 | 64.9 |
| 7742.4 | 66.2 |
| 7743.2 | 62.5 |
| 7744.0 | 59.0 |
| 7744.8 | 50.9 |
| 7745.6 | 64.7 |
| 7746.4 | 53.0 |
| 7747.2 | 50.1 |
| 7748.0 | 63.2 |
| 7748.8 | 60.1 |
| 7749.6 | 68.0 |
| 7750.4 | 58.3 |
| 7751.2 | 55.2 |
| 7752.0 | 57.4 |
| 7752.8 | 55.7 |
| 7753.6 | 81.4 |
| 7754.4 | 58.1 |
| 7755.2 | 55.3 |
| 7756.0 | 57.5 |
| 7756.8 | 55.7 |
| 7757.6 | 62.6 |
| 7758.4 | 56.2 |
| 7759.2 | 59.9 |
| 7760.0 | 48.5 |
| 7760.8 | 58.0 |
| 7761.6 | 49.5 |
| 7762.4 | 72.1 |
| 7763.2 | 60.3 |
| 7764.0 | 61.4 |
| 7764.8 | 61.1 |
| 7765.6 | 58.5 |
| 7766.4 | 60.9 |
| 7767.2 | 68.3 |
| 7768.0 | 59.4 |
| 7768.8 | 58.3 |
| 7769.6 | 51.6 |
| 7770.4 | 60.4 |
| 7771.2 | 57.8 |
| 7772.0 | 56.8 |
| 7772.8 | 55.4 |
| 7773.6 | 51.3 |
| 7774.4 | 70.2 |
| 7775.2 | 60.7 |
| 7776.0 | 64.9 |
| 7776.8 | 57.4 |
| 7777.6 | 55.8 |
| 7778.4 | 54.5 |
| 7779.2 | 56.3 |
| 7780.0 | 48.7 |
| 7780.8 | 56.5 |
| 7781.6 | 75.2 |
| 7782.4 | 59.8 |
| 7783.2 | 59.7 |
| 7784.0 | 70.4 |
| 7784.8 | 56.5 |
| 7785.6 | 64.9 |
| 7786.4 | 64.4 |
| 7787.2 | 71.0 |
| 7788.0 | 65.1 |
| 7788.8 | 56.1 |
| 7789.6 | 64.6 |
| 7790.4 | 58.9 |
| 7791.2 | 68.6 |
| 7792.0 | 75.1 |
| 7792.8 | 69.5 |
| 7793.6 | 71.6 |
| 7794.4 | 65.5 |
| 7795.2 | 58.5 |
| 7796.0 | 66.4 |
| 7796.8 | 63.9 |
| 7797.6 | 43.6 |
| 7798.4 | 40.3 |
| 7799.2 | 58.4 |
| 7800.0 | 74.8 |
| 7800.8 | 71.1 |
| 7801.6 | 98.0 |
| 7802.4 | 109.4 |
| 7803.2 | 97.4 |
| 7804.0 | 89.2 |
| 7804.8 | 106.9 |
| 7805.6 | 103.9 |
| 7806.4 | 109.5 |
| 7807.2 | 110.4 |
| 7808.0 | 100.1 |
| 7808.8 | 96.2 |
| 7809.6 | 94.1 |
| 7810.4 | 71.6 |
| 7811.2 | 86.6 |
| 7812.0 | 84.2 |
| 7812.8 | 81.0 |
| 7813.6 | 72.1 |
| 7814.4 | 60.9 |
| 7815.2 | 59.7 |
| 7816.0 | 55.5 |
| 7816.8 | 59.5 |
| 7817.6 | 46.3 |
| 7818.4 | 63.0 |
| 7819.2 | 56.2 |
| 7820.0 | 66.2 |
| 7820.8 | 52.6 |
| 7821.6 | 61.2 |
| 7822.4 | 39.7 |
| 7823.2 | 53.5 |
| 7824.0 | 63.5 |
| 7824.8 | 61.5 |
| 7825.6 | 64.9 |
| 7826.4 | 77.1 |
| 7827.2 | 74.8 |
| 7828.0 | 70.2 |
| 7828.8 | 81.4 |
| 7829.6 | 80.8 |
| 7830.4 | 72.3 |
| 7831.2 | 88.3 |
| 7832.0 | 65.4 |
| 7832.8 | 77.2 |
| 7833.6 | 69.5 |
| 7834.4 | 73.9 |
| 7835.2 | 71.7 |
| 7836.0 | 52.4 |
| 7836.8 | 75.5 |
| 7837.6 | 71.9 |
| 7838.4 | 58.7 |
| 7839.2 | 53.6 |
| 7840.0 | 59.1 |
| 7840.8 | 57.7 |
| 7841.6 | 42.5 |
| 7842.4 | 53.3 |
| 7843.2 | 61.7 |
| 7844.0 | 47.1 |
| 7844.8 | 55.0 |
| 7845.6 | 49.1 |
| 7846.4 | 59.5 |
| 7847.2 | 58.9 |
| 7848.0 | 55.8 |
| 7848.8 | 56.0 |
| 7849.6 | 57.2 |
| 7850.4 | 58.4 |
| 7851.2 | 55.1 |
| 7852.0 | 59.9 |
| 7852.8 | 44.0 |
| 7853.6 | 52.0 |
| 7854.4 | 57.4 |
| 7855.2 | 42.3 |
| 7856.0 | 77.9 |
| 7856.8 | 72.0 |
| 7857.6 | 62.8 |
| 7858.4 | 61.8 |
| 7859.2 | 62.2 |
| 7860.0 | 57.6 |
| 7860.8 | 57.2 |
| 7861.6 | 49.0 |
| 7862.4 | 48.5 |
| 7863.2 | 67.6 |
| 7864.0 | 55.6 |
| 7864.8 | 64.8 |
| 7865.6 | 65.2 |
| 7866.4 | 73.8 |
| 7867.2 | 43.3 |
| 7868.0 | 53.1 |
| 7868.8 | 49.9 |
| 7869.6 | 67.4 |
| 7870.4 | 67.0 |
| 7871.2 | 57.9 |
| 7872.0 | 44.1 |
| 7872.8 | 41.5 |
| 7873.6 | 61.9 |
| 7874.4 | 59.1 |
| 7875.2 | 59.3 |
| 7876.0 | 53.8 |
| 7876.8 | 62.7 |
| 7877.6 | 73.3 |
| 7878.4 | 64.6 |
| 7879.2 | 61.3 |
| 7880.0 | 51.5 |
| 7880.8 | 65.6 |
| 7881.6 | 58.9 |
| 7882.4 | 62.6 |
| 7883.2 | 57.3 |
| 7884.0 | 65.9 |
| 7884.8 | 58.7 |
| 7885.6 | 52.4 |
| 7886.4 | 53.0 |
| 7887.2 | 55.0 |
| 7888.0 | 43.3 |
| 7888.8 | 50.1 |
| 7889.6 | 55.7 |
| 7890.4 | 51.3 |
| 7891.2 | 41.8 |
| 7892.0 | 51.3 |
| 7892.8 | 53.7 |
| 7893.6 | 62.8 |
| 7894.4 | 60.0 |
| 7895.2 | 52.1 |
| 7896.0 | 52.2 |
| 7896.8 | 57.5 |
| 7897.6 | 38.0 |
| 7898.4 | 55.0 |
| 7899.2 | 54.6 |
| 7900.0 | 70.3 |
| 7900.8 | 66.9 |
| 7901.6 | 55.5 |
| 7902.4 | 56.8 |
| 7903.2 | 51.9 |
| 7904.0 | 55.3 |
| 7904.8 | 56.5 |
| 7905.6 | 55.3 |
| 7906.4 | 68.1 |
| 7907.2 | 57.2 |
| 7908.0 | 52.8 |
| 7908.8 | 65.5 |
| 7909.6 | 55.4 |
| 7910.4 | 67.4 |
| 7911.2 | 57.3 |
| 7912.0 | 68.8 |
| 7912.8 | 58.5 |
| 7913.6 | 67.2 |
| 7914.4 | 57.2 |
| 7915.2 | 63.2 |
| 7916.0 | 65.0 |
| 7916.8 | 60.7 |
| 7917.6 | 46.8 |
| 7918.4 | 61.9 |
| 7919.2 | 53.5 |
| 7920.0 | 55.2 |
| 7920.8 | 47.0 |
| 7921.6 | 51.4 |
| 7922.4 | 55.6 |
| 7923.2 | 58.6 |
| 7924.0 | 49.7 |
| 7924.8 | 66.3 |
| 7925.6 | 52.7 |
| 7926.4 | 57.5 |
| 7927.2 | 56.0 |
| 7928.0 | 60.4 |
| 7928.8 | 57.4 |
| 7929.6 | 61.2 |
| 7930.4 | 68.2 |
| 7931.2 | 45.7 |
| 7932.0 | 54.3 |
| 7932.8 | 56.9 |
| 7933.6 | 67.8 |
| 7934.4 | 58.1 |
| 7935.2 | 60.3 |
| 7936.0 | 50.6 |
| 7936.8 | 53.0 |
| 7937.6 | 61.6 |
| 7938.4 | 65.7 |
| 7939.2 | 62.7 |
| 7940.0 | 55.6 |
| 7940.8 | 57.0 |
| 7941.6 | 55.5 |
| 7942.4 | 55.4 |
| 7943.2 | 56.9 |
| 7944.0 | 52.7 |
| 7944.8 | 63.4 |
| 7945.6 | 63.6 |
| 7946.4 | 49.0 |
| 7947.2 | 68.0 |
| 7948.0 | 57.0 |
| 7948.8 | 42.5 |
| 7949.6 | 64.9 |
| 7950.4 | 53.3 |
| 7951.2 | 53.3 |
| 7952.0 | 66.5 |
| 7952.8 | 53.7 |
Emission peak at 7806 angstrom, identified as Halpha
